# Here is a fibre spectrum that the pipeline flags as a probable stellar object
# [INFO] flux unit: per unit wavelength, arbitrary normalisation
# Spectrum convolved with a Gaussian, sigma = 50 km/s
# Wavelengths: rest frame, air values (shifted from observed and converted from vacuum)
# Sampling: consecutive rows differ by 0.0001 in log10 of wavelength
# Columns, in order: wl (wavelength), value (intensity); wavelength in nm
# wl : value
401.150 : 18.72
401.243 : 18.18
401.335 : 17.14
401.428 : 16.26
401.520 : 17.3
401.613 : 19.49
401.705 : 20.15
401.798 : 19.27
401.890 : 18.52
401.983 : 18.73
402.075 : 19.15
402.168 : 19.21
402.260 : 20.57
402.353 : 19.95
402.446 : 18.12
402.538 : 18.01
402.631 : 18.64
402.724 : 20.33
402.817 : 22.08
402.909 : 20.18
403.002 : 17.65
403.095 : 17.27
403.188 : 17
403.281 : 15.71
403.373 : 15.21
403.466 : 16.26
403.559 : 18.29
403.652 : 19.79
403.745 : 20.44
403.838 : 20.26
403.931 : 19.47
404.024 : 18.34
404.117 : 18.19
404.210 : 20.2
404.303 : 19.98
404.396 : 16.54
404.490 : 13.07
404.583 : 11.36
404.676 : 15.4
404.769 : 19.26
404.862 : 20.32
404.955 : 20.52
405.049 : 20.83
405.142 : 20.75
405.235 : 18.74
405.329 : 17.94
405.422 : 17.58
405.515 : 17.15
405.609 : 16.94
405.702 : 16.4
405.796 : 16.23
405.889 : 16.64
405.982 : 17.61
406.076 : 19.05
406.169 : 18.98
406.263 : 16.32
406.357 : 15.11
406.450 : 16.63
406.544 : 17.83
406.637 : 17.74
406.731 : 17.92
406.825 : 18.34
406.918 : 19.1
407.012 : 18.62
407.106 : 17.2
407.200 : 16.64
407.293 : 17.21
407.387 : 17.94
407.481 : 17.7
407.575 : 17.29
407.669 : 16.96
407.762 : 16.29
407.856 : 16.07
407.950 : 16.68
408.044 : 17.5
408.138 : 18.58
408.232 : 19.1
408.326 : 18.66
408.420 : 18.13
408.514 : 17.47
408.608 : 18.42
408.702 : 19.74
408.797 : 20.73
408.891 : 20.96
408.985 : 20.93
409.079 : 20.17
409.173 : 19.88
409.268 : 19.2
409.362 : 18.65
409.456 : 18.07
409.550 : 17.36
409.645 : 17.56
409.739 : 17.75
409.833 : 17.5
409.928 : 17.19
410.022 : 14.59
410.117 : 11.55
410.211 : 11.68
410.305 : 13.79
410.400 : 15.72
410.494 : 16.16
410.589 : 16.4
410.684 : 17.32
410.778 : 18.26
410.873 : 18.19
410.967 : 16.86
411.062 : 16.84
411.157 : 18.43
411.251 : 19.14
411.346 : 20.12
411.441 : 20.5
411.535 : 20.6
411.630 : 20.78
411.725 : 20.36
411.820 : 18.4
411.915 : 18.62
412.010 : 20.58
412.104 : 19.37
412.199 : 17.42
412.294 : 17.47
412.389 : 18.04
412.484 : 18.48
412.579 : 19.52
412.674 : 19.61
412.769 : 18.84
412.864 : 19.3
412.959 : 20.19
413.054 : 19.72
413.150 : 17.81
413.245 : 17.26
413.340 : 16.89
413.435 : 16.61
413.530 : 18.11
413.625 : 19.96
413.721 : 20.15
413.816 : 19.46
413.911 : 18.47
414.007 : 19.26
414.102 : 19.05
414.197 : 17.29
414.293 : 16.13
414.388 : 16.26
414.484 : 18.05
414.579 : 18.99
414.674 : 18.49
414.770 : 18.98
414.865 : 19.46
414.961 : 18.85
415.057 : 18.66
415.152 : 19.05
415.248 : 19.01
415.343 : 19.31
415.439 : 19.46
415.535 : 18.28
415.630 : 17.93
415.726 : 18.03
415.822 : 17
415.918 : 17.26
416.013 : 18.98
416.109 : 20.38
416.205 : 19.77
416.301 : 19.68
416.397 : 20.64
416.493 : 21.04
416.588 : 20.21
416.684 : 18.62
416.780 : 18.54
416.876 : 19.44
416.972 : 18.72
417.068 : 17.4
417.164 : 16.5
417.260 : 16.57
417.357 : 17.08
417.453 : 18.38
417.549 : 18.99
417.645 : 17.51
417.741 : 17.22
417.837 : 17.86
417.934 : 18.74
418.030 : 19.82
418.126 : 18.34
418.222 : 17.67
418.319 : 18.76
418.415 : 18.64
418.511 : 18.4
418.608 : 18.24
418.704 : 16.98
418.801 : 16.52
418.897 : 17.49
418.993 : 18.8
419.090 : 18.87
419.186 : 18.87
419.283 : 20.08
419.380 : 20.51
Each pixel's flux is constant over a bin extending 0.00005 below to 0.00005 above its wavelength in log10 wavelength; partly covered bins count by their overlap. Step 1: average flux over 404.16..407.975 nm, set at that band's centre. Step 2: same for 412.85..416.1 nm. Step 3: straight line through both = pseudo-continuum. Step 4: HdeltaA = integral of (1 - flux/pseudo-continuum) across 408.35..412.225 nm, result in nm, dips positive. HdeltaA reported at -0.02 nm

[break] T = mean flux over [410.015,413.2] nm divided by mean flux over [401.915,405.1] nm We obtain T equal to 0.98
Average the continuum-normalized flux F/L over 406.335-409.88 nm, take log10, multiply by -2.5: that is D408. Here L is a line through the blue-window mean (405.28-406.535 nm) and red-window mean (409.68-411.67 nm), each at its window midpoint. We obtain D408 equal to -0.06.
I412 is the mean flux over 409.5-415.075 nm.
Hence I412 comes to 18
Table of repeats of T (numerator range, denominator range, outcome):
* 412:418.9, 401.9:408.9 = 1.02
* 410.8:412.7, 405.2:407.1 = 1.08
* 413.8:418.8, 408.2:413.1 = 1.01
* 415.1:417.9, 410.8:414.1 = 0.99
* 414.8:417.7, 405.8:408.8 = 1.06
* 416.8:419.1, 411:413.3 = 0.95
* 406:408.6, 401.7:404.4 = 0.94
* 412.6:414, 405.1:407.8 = 1.07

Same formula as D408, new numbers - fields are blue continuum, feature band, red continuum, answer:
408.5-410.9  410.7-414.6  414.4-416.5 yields -0.027 mag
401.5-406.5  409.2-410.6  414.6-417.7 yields 0.137 mag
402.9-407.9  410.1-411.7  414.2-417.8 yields 0.046 mag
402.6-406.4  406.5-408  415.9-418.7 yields 0.040 mag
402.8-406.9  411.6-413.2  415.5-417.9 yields -0.046 mag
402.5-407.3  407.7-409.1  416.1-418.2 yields -0.026 mag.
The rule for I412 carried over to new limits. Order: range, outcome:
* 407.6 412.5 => 18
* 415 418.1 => 18.6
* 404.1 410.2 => 17.8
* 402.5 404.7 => 17.9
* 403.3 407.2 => 17.8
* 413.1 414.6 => 18.1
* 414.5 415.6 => 18.9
